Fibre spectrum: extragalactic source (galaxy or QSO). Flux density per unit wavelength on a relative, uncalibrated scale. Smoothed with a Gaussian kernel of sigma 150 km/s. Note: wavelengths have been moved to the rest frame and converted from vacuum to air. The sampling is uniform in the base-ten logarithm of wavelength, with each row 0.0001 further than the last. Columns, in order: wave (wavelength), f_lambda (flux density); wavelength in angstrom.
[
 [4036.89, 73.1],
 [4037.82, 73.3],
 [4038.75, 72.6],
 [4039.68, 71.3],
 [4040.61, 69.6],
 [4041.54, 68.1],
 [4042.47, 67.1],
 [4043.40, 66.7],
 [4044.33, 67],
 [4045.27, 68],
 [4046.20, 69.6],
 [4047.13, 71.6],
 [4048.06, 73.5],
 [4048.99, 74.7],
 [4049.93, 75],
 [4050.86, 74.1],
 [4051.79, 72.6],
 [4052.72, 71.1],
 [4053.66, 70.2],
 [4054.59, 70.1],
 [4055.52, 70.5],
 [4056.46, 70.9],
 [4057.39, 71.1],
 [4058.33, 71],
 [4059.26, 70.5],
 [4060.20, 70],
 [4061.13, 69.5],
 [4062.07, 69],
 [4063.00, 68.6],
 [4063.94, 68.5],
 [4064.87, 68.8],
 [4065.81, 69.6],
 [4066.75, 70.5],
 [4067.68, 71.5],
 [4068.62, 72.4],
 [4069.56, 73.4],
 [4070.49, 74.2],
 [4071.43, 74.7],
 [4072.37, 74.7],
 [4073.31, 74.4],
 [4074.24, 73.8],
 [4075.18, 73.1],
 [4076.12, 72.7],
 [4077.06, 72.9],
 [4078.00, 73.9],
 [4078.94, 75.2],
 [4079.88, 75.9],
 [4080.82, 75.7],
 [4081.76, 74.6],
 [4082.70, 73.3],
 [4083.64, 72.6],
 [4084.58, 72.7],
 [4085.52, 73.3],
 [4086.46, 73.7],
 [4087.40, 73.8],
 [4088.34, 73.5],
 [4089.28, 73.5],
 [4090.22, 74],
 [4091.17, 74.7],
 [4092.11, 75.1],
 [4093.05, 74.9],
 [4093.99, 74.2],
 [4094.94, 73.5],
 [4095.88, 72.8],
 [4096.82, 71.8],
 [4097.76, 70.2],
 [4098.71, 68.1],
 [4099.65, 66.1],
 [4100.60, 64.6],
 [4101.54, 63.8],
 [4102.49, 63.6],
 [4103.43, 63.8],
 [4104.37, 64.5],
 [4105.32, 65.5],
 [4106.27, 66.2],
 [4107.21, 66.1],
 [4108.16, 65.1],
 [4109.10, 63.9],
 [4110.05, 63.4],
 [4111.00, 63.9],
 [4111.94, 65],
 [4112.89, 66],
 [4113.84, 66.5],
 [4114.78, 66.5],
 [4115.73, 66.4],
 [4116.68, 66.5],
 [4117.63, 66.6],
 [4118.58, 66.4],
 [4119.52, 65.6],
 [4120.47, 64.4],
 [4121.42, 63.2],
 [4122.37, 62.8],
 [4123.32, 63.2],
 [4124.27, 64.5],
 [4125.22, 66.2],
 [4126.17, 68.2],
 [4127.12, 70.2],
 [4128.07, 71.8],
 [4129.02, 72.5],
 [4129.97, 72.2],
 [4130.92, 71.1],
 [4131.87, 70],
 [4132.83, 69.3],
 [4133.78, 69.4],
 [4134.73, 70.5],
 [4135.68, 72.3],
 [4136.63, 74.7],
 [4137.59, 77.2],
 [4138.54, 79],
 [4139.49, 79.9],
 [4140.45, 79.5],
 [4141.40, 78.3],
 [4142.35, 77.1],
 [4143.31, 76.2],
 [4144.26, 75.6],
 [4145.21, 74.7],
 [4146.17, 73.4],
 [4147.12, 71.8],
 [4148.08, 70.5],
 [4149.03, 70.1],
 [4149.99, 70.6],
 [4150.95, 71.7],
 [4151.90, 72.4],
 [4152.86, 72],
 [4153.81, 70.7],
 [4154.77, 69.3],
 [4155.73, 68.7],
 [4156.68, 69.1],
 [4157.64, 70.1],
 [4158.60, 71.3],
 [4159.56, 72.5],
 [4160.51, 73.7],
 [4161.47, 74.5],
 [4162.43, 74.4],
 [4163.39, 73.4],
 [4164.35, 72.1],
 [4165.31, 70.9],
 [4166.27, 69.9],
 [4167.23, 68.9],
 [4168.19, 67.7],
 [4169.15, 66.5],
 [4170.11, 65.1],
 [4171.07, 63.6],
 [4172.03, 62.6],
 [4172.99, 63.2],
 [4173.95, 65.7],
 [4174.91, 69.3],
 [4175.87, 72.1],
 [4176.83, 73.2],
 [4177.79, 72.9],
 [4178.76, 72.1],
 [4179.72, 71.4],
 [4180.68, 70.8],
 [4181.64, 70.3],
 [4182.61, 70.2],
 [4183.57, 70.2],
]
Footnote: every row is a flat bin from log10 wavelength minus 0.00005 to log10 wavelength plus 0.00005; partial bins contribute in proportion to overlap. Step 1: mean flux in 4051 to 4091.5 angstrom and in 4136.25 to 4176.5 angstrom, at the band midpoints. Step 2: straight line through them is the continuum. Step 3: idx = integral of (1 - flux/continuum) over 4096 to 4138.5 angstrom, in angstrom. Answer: 2.7 angstrom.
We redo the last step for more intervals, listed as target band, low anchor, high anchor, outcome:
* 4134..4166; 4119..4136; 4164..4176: -2.6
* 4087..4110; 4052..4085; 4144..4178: 0.7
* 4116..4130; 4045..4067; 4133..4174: 0.9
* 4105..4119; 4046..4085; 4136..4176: 1.2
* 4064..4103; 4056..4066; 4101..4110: -3.0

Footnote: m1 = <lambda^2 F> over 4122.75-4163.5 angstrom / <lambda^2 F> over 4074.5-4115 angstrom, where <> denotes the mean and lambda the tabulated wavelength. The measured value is 1.1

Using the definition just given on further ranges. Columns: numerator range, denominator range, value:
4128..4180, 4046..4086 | 1.03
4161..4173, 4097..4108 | 1.08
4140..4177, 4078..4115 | 1.05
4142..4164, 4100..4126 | 1.13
